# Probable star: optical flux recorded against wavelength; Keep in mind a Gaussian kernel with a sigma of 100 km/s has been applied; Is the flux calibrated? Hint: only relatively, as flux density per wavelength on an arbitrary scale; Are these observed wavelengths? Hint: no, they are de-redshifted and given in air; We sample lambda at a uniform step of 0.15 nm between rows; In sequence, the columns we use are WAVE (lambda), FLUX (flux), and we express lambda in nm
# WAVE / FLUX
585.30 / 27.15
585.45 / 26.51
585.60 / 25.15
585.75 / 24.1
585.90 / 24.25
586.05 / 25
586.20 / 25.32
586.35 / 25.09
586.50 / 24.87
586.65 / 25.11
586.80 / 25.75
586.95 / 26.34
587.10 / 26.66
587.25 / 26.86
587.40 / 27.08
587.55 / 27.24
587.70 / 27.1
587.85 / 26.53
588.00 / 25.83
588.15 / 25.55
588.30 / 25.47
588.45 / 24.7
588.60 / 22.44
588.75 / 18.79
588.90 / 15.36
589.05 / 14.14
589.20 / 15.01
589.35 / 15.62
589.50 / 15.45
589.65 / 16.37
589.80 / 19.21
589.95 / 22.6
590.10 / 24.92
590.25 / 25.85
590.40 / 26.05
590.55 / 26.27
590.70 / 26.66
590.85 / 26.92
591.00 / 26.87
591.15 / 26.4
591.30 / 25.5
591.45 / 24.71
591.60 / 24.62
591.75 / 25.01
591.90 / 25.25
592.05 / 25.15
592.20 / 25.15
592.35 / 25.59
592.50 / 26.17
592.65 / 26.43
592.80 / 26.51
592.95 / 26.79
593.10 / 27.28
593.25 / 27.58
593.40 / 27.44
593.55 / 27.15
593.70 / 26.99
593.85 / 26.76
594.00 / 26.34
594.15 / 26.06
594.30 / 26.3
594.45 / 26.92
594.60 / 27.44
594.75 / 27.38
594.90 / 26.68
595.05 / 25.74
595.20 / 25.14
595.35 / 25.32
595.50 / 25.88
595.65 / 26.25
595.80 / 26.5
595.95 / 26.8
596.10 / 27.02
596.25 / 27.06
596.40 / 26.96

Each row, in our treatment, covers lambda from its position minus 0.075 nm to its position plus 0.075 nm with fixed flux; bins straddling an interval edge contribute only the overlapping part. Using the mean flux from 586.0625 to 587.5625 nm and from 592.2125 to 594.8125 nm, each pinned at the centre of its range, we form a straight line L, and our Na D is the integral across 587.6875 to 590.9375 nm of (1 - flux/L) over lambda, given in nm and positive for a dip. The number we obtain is 0.52 nm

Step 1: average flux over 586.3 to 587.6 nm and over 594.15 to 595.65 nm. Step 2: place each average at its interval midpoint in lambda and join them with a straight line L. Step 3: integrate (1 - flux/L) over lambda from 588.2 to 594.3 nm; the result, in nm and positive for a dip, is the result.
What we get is 0.52 nm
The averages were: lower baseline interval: 26.1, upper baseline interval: 26.3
